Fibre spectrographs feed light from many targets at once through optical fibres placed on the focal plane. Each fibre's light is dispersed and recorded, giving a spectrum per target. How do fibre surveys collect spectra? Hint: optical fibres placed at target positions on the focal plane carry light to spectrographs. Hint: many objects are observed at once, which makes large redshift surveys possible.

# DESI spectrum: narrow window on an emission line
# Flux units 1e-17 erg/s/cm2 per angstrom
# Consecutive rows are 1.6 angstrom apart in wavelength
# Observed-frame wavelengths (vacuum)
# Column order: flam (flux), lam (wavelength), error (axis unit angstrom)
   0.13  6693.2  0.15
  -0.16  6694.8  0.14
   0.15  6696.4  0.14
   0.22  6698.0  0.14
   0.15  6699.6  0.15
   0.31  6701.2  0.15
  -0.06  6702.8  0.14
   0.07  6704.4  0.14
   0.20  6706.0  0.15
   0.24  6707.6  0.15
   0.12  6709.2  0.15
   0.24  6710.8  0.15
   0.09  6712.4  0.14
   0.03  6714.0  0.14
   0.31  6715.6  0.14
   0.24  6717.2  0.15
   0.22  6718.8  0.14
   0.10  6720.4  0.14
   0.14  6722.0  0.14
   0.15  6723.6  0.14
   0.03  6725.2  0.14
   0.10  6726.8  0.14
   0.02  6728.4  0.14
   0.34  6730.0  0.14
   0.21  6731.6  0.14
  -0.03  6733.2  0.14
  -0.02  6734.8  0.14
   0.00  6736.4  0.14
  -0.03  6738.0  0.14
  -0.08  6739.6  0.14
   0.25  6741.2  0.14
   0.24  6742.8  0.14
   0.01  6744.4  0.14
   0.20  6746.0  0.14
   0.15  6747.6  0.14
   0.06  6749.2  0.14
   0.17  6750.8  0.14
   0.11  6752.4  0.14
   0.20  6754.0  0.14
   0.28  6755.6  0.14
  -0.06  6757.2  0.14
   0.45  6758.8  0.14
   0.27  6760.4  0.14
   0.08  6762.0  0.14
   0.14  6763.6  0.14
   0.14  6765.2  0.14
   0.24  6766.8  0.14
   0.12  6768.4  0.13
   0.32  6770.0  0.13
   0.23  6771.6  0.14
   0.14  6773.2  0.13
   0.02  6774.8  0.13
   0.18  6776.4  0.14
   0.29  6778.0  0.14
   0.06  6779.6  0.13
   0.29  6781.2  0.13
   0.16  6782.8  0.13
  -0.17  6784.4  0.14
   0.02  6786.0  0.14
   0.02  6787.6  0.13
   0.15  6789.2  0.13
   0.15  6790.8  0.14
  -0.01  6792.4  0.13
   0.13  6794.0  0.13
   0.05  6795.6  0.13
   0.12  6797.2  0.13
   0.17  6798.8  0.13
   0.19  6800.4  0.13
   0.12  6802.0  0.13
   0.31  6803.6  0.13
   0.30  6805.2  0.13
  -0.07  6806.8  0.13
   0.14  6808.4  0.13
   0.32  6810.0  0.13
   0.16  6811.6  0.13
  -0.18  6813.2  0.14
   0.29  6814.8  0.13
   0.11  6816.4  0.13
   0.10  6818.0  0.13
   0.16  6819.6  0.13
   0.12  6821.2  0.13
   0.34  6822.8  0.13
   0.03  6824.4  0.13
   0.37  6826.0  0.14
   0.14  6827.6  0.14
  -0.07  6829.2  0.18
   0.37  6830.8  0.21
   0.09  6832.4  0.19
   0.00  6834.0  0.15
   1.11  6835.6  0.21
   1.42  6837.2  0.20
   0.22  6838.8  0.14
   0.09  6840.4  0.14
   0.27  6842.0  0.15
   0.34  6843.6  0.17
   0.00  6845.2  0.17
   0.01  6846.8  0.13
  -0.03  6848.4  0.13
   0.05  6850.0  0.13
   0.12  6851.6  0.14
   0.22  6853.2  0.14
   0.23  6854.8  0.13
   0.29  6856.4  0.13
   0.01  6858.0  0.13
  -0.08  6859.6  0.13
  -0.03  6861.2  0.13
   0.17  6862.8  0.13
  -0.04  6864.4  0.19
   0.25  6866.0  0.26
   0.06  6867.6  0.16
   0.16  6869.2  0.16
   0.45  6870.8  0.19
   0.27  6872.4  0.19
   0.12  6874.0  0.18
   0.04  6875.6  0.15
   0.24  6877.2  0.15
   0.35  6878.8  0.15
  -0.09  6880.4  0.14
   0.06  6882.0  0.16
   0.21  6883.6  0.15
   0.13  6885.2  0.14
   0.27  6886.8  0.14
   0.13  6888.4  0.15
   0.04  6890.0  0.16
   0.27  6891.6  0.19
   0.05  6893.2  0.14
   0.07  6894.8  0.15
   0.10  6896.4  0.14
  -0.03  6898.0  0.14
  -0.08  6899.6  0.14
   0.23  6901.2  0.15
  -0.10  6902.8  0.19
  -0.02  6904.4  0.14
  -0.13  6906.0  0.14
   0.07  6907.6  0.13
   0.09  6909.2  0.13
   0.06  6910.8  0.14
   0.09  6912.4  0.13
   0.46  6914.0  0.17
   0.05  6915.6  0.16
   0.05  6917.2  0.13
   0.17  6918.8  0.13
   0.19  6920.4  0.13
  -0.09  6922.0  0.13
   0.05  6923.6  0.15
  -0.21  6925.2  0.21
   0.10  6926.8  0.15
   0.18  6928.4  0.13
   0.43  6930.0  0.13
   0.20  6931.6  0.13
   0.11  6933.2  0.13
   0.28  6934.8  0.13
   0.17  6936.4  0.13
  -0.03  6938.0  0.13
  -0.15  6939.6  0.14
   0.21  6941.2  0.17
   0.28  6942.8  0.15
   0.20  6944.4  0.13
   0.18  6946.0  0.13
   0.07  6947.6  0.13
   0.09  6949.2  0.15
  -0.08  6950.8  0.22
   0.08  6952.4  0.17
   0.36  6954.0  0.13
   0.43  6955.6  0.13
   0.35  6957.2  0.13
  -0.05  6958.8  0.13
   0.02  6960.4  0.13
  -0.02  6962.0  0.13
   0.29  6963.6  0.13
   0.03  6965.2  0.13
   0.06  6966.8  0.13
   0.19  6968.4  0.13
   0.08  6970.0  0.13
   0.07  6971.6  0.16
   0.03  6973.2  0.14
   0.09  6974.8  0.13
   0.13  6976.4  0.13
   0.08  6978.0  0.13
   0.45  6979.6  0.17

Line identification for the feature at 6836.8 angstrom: [O III] 5007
